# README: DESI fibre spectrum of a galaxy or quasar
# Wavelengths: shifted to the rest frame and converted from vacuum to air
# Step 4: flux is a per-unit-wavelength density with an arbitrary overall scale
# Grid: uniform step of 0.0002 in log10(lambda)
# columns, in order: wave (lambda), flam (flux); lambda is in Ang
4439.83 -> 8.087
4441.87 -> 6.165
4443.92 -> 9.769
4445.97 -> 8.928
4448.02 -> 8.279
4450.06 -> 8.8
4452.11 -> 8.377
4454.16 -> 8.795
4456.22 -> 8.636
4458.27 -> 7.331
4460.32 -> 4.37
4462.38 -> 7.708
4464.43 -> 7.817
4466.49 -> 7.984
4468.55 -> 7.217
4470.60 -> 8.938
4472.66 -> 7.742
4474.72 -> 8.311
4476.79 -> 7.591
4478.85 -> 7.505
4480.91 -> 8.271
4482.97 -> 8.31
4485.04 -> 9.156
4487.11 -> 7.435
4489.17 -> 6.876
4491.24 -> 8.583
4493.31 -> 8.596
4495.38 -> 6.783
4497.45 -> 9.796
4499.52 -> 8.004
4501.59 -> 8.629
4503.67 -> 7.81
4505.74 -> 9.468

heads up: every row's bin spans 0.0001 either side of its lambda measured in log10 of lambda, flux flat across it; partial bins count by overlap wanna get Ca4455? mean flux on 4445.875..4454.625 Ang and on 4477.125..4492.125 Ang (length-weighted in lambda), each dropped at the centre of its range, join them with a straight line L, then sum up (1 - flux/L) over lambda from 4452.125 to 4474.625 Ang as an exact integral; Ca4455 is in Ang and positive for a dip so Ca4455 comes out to 1.8 Ang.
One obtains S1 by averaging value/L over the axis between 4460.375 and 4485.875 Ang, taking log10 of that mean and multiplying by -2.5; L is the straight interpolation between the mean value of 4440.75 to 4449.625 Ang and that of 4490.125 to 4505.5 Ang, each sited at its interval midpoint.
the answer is 0.060 mag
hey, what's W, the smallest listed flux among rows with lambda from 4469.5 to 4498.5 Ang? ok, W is 6.783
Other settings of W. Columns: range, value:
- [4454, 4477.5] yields 4.37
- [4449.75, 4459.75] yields 7.331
